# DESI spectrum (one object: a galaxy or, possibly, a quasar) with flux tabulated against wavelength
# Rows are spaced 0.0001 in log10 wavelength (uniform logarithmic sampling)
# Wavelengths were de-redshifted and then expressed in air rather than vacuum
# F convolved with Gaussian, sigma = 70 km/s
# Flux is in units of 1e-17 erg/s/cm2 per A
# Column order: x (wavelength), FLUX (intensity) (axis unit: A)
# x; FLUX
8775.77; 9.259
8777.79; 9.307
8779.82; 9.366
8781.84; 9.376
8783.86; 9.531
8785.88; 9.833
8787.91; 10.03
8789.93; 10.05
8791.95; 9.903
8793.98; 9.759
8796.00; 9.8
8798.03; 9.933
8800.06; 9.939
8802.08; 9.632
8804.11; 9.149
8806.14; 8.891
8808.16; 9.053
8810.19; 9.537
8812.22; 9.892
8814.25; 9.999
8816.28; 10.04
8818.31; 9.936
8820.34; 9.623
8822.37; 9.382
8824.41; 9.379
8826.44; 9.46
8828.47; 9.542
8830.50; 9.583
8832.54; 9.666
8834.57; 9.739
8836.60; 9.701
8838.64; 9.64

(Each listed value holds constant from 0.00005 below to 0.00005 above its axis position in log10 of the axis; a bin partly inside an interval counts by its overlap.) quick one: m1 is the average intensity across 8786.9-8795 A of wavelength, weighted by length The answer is 9.94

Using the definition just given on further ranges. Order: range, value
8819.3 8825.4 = 9.45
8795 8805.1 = 9.69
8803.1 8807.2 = 9.03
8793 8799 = 9.83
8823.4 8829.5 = 9.47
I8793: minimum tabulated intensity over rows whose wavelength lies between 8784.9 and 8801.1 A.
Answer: 9.759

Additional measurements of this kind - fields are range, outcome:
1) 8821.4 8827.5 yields 9.379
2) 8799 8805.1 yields 9.149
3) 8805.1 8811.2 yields 8.891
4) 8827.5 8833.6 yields 9.542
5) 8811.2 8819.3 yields 9.892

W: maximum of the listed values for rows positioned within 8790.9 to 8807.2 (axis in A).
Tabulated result 9.939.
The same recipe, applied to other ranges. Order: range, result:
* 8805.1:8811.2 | 9.537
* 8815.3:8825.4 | 10.04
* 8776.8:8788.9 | 10.03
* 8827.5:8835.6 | 9.739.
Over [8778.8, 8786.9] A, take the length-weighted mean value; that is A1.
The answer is 9.52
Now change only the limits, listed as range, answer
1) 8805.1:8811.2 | 9.17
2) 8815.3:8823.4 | 9.74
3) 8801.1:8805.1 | 9.38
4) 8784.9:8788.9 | 9.92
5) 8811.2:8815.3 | 9.94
